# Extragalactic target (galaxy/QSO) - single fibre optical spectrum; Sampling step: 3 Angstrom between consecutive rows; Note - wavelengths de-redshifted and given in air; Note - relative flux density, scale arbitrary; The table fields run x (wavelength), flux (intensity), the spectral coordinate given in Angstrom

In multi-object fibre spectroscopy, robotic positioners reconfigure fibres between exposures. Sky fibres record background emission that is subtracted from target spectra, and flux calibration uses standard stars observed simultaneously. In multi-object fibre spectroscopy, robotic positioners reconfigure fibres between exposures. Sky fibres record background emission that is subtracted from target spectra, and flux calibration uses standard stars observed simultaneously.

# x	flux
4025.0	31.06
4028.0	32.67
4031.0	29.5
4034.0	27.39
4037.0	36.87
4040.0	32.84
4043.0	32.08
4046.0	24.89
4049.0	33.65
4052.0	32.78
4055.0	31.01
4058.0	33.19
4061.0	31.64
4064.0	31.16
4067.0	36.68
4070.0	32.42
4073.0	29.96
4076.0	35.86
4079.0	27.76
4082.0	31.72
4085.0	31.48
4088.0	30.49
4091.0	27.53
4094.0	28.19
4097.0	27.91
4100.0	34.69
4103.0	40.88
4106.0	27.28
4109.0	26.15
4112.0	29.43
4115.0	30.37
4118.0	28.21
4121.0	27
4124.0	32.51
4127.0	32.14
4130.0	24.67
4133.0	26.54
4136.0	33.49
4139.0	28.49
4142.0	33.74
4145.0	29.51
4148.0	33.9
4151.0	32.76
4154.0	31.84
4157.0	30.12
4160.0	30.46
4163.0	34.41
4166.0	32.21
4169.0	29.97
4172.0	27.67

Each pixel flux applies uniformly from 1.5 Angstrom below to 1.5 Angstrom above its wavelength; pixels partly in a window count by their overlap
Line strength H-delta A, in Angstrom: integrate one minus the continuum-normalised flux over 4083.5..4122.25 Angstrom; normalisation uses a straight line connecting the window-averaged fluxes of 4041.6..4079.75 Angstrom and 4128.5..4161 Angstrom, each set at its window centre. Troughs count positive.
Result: 1.5 Angstrom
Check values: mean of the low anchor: 31.9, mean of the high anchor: 30.5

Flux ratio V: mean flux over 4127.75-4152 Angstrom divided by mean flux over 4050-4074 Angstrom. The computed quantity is 0.94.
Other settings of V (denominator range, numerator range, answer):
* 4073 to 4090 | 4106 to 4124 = 0.91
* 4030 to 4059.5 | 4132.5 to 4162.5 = 1.00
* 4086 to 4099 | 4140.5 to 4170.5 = 1.10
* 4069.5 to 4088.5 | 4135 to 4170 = 1.01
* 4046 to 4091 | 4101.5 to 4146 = 0.95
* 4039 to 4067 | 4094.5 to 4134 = 0.94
